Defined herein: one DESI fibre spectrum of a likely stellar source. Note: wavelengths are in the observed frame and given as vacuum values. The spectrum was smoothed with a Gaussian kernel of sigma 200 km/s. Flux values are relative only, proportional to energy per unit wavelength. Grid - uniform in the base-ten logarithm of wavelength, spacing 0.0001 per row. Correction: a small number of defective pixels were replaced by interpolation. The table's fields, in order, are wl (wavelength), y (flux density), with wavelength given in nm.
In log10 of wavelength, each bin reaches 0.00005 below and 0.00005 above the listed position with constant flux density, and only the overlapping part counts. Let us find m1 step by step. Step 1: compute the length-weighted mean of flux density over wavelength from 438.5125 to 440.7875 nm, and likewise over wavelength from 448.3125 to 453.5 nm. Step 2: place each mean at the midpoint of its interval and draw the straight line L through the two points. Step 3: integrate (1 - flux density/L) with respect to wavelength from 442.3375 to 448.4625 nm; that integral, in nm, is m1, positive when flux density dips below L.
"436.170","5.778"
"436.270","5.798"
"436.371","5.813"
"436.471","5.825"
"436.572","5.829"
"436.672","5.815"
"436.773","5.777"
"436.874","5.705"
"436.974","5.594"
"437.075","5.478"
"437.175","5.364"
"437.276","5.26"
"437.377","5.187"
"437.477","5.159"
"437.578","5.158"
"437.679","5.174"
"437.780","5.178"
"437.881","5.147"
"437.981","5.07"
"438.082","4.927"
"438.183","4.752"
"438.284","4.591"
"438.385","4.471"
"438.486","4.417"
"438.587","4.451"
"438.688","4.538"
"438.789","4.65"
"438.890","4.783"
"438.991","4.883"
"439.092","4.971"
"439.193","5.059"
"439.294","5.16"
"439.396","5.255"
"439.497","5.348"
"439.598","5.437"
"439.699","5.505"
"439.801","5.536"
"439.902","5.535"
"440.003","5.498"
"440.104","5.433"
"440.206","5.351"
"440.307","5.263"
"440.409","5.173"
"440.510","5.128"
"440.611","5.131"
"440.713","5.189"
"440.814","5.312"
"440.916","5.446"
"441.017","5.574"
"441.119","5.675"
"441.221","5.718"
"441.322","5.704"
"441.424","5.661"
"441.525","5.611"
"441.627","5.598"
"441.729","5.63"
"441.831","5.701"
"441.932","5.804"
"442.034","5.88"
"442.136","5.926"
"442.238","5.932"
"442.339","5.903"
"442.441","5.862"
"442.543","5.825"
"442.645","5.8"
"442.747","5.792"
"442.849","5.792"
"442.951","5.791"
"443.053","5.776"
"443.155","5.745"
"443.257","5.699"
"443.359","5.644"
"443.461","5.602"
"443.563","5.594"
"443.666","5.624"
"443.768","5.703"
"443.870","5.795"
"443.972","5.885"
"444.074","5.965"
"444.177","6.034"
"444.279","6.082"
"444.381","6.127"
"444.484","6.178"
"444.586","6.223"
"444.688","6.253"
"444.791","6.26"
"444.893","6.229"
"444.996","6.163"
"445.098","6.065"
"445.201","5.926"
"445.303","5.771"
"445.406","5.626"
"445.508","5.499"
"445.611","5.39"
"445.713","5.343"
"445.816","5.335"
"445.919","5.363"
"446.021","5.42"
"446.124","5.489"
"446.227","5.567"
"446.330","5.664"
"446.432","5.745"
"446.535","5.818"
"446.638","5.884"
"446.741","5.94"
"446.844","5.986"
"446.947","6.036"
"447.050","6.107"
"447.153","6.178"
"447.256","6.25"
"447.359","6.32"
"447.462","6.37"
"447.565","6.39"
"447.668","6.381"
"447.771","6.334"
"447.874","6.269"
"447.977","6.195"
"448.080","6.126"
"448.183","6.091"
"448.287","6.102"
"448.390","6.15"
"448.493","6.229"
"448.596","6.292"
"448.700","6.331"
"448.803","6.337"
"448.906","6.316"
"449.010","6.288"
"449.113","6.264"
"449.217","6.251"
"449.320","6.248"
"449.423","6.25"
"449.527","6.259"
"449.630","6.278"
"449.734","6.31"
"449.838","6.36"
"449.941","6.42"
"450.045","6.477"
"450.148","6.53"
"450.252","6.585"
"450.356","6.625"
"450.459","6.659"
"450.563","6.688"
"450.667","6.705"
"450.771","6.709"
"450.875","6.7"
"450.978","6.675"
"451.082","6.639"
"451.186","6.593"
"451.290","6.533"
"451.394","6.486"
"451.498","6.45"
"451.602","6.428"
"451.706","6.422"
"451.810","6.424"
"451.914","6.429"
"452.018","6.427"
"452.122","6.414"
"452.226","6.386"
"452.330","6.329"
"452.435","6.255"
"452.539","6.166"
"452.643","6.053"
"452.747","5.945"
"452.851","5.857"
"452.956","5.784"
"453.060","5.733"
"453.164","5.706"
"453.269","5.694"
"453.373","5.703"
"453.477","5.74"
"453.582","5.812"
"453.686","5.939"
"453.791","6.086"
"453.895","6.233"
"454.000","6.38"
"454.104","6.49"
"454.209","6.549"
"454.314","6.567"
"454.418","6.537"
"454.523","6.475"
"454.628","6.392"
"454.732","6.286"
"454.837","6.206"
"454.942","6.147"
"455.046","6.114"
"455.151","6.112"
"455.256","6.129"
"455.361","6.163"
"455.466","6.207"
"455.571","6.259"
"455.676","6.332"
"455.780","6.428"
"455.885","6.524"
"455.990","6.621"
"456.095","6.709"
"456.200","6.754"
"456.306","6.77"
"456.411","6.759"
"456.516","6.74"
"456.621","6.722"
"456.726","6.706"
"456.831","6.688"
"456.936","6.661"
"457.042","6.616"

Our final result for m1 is -0.18 nm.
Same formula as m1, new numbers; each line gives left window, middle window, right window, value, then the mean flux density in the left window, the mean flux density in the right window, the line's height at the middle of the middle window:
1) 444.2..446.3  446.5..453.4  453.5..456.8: -0.22 nm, 5.82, 6.39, 6.09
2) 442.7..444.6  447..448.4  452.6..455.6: -0.07 nm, 5.84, 6.11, 5.94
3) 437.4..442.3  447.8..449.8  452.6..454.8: -0.15 nm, 5.26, 6.09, 5.8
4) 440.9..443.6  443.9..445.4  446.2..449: -0.04 nm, 5.73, 6.13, 5.91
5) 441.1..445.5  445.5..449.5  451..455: 0.00 nm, 5.85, 6.23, 6.01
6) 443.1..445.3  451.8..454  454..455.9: 0.07 nm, 5.94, 6.33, 6.25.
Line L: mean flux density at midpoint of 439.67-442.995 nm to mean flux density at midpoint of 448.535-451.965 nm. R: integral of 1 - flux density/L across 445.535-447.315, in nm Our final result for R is 0.10 nm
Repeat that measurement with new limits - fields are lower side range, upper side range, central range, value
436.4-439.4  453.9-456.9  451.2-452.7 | -0.04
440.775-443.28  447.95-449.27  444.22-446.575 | 0.07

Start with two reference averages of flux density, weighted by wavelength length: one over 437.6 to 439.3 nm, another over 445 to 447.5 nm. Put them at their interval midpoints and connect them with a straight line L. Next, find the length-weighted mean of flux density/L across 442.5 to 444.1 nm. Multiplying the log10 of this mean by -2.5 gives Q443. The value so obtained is -0.06 mag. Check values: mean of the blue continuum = 4.83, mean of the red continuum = 5.8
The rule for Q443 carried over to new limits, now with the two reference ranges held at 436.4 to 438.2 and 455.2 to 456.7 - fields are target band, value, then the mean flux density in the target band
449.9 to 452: -0.06 mag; 6.56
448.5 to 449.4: -0.04 mag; 6.29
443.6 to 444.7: -0.03 mag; 5.97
